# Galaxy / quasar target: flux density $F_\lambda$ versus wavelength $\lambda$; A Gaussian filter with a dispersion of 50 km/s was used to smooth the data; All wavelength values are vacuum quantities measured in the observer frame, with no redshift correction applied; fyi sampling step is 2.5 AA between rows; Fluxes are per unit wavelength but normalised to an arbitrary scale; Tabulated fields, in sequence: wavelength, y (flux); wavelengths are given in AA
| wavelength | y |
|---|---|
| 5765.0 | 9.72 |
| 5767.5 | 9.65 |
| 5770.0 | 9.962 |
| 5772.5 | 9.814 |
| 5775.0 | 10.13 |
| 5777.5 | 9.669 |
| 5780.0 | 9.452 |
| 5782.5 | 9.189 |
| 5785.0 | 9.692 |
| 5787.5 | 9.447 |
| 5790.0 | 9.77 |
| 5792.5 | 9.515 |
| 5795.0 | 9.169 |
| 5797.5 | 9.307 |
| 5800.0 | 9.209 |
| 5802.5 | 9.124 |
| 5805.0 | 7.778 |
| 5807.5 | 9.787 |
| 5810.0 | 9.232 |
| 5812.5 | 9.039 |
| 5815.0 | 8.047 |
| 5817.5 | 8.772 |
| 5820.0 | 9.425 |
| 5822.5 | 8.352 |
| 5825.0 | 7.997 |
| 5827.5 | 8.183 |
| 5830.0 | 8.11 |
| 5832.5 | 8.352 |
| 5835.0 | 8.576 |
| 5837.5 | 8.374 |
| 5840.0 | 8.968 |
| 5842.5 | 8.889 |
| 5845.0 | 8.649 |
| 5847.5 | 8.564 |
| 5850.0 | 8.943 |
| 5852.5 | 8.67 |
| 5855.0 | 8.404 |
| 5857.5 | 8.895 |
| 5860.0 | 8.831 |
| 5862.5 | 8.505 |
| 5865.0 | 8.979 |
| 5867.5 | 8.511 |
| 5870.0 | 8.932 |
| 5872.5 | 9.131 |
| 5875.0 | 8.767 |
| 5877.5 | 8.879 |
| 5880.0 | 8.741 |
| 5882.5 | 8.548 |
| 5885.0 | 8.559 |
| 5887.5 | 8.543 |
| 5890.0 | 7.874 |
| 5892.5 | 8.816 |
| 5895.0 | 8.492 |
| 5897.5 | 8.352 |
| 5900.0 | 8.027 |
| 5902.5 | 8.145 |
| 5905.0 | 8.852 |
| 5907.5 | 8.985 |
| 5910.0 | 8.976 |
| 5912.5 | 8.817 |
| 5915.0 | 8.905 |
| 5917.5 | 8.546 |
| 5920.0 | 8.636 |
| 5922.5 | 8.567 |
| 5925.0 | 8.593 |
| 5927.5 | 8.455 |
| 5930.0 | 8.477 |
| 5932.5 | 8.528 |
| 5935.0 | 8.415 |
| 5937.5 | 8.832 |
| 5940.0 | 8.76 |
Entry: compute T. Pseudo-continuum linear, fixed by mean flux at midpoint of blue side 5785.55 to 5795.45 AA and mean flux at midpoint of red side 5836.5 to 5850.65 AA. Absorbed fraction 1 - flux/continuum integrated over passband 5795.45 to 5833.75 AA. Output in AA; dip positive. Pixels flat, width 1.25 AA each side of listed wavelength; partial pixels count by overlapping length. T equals 1.8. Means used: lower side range 9.52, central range 8.72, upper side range 8.73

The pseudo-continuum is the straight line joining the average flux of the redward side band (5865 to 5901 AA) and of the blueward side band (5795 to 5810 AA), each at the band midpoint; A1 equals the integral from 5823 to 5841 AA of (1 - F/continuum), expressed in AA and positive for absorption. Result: 1.1 AA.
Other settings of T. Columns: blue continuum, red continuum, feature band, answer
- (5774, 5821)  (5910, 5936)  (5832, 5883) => 1.2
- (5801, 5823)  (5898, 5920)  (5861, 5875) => -0.1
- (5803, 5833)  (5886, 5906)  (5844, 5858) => -0.3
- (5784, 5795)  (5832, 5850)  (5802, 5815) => 0.5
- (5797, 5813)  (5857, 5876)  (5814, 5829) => 0.9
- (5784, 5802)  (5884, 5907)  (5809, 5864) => 2.3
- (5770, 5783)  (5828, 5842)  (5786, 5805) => 0.1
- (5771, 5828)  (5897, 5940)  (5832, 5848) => 0.6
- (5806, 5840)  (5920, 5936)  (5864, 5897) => -0.4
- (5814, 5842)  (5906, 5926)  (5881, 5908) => 0.7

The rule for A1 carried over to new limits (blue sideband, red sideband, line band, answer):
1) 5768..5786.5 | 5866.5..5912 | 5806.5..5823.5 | 0.71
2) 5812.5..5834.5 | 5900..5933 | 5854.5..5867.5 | -0.30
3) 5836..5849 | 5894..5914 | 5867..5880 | -0.32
